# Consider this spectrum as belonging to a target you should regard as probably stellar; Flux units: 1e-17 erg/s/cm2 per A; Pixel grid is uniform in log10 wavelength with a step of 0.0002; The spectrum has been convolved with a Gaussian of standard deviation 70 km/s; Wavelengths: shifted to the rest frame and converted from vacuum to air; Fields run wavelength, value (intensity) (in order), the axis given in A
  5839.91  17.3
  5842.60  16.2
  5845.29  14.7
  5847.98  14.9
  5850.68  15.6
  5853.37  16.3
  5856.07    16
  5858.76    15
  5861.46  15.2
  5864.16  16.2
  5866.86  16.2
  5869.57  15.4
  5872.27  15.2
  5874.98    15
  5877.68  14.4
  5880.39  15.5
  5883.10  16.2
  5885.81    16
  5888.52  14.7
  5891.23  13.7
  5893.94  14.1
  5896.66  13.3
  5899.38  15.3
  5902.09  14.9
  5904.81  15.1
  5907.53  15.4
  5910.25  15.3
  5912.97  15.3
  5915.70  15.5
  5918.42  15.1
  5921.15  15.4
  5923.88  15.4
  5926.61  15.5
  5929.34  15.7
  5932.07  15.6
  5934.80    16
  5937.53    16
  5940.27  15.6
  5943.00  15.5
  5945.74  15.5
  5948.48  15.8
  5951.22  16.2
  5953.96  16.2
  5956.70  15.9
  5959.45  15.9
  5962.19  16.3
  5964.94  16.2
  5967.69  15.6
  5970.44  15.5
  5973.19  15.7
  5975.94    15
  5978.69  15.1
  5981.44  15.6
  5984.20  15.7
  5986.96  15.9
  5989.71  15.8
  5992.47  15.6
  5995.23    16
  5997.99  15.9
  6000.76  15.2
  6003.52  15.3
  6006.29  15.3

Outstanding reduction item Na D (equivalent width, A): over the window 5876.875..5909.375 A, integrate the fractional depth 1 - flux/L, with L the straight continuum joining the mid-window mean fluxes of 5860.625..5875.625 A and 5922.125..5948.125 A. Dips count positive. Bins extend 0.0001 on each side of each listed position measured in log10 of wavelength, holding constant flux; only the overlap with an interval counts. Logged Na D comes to 1.5 A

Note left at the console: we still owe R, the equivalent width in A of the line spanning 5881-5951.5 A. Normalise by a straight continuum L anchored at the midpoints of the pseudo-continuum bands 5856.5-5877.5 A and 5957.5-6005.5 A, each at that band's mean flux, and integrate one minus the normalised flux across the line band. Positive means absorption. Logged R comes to 1.0 A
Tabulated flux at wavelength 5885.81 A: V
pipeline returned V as 16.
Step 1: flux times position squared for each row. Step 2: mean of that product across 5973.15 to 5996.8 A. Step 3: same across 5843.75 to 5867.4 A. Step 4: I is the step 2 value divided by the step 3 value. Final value 1.05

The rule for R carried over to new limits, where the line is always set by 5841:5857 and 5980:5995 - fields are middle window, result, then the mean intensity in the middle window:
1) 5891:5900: 0.93 A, 14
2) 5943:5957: -0.15 A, 15.9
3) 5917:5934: 0.24 A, 15.5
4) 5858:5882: 0.44 A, 15.4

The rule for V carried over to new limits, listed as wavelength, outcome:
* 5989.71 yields 15.8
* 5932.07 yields 15.6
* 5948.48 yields 15.8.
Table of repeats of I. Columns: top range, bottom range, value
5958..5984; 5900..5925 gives 1.05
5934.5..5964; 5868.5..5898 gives 1.09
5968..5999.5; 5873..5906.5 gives 1.08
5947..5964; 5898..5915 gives 1.07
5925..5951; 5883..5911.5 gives 1.07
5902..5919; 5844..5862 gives 1.01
